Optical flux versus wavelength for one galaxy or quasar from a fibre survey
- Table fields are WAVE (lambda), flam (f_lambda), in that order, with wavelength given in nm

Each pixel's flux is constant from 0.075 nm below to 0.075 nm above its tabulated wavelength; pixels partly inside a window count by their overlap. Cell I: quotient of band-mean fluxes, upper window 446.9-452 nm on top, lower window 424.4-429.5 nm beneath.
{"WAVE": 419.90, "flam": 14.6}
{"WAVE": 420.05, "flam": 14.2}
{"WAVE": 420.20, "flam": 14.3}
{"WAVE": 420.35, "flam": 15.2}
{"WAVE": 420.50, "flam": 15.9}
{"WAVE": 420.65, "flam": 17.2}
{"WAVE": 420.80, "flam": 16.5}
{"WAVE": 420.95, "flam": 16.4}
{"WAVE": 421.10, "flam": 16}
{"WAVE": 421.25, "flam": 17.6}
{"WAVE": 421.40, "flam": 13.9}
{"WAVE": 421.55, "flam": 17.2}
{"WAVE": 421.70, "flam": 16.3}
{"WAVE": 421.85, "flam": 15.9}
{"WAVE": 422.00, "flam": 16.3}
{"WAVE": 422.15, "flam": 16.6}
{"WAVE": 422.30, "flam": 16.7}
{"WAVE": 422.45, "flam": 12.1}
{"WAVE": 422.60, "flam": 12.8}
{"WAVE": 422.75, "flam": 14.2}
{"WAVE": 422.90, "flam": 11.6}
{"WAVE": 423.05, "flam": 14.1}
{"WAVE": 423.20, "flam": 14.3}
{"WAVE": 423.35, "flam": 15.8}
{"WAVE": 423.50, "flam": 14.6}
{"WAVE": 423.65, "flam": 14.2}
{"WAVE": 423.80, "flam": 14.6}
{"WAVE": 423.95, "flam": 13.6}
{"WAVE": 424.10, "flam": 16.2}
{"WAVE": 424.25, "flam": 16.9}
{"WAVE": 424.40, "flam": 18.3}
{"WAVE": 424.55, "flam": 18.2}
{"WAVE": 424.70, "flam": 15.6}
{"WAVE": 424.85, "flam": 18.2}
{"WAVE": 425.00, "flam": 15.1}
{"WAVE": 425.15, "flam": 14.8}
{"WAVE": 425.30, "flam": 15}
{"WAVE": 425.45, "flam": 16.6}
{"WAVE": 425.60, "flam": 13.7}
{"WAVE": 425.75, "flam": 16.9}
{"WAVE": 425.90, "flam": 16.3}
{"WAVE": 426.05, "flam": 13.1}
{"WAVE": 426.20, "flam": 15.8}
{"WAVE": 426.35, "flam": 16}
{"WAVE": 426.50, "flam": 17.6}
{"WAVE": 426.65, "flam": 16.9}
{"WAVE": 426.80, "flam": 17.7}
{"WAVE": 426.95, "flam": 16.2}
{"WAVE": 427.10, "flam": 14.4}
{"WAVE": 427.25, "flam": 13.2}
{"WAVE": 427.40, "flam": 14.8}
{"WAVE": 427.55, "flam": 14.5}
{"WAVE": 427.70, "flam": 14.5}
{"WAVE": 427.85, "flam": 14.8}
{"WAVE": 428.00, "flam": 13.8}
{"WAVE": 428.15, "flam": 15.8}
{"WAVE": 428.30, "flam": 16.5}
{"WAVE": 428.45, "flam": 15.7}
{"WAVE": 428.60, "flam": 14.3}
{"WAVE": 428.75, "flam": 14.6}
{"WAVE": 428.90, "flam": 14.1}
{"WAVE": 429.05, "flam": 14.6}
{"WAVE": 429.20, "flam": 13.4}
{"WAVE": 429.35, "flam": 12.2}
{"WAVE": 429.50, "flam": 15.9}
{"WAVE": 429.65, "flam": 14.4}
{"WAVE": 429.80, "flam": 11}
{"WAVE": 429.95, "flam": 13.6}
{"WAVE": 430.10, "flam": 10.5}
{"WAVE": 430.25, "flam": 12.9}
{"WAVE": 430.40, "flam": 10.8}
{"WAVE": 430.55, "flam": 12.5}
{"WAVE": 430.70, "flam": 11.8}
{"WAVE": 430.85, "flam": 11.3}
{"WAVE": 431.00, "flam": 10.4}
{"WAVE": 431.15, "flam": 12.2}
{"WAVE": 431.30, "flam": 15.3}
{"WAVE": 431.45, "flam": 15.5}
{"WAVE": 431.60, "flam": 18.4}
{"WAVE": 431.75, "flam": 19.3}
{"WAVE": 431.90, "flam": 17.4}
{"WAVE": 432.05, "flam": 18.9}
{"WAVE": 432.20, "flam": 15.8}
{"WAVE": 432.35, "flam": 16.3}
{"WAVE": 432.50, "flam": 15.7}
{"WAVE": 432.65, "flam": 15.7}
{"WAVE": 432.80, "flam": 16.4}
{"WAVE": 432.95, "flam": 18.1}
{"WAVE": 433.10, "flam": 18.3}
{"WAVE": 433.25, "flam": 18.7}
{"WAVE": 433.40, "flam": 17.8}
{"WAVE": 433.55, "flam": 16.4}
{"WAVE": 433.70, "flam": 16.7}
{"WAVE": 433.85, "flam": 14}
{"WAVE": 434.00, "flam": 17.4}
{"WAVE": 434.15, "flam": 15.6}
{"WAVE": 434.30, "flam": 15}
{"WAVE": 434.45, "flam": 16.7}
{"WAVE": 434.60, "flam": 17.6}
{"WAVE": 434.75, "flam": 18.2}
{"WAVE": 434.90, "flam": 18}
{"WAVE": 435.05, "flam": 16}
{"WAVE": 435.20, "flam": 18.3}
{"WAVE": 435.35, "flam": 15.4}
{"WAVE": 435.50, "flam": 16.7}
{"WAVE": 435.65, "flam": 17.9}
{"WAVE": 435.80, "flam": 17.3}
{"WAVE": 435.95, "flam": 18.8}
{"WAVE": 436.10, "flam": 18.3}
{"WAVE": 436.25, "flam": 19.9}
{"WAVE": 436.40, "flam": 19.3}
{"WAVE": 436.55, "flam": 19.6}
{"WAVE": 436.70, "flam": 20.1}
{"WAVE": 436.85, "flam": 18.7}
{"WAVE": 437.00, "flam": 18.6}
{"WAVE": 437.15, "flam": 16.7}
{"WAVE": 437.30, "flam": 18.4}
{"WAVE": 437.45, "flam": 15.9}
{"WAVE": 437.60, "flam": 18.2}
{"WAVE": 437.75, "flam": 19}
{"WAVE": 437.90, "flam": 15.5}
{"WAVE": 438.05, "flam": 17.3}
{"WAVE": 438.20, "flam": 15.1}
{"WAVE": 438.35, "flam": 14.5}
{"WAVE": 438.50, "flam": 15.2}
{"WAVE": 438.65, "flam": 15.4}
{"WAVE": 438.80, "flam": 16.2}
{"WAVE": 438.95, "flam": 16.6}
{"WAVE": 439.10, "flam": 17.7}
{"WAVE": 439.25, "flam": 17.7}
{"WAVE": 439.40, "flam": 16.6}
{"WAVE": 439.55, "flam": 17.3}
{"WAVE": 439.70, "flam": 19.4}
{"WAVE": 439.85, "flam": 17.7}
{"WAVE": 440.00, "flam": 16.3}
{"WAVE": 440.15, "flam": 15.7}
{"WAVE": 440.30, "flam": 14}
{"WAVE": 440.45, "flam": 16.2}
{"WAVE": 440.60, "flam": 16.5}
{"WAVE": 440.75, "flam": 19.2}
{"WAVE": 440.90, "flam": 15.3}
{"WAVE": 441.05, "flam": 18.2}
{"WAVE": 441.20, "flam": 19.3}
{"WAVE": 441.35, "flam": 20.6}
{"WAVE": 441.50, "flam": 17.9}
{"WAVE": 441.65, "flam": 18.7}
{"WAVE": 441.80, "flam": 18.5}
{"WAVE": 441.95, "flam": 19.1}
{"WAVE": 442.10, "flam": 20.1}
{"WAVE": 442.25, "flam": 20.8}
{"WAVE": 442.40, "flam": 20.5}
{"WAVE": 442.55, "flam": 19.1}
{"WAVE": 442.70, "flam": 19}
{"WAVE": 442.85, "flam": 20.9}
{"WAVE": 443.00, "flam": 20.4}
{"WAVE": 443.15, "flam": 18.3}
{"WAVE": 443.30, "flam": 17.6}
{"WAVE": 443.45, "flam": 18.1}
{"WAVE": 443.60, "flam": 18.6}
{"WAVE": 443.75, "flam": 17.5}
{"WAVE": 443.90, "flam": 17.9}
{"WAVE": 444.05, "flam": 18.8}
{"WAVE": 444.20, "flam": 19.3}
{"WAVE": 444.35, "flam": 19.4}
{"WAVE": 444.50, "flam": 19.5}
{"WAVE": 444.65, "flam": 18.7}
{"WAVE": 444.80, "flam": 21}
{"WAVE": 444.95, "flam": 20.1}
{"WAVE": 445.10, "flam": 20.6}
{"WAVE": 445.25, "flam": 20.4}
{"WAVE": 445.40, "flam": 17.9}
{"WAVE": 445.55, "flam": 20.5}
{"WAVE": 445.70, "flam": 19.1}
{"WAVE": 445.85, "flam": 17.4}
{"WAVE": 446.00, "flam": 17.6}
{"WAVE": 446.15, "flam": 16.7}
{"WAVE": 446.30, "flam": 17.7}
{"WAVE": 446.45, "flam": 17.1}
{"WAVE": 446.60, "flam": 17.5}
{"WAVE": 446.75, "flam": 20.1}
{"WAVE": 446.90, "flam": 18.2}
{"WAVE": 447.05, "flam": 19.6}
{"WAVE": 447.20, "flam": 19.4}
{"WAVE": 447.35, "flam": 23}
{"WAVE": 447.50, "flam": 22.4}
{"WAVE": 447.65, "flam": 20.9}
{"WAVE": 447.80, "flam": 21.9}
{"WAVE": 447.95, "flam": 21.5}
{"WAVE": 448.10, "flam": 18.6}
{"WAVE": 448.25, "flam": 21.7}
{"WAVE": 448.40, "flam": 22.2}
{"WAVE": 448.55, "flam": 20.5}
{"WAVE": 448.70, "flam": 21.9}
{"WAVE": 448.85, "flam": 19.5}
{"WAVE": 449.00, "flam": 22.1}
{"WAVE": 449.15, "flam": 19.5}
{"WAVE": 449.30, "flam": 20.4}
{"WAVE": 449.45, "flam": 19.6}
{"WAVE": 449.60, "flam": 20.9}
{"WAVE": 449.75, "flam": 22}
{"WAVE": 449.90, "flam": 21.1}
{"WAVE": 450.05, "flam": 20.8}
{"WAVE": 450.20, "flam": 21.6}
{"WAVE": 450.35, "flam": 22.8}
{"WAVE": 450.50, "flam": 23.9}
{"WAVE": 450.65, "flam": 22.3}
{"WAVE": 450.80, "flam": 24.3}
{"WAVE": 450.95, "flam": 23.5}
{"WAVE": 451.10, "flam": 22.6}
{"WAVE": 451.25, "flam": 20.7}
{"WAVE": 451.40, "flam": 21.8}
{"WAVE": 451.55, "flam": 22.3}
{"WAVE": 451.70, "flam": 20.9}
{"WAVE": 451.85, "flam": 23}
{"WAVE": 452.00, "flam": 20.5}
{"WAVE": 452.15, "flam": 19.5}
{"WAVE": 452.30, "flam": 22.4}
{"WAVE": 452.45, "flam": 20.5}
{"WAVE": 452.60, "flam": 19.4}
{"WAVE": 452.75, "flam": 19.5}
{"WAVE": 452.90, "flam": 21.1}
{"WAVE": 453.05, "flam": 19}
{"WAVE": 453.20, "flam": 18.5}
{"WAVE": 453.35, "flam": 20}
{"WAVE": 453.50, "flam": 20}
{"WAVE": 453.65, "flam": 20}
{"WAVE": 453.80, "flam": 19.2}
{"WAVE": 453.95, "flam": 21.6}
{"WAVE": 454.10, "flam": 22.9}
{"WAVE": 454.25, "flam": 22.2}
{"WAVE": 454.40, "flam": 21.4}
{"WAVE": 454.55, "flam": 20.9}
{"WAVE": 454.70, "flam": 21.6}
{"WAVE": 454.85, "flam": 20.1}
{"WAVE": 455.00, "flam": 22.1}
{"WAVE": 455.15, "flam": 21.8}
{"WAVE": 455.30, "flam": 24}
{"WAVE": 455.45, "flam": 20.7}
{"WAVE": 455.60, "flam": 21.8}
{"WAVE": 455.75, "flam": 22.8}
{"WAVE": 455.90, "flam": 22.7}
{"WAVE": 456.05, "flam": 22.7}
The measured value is 1.40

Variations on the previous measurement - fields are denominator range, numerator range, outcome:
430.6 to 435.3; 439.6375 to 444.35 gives 1.13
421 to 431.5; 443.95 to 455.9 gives 1.40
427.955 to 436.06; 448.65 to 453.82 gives 1.36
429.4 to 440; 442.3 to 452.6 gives 1.24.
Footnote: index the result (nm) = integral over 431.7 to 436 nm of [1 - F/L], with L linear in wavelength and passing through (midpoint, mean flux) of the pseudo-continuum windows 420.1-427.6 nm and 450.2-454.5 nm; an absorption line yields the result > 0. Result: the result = 0.125 nm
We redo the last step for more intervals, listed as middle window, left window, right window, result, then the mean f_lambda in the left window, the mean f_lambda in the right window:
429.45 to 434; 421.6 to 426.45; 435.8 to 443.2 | 0.42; 15.3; 17.9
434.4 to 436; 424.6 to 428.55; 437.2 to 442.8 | -0.05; 15.5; 17.5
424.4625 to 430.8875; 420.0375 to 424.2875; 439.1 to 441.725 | 0.49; 15.2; 17.5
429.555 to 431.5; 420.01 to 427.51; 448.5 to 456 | 0.51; 15.5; 21.3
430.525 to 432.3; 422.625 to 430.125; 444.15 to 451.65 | 0.14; 15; 20.5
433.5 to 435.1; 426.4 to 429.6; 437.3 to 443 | -0.01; 15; 17.6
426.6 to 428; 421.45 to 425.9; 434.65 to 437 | 0.10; 15.4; 18.2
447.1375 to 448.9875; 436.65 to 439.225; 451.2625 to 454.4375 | -0.15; 17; 20.7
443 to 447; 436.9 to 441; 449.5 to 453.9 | 0.03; 16.8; 21.2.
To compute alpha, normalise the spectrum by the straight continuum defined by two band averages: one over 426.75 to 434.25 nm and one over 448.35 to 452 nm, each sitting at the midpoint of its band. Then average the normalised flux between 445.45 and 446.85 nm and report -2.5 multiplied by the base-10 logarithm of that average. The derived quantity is 0.12 mag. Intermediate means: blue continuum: 15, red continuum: 21.6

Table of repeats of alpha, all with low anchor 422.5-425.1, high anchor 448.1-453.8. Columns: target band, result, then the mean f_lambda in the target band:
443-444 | 0.073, 18.2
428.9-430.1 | 0.217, 13.4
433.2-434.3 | 0.053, 16.5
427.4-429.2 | 0.096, 14.8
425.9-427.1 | -0.022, 16.1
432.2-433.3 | 0.013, 16.9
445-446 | 0.038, 19.2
